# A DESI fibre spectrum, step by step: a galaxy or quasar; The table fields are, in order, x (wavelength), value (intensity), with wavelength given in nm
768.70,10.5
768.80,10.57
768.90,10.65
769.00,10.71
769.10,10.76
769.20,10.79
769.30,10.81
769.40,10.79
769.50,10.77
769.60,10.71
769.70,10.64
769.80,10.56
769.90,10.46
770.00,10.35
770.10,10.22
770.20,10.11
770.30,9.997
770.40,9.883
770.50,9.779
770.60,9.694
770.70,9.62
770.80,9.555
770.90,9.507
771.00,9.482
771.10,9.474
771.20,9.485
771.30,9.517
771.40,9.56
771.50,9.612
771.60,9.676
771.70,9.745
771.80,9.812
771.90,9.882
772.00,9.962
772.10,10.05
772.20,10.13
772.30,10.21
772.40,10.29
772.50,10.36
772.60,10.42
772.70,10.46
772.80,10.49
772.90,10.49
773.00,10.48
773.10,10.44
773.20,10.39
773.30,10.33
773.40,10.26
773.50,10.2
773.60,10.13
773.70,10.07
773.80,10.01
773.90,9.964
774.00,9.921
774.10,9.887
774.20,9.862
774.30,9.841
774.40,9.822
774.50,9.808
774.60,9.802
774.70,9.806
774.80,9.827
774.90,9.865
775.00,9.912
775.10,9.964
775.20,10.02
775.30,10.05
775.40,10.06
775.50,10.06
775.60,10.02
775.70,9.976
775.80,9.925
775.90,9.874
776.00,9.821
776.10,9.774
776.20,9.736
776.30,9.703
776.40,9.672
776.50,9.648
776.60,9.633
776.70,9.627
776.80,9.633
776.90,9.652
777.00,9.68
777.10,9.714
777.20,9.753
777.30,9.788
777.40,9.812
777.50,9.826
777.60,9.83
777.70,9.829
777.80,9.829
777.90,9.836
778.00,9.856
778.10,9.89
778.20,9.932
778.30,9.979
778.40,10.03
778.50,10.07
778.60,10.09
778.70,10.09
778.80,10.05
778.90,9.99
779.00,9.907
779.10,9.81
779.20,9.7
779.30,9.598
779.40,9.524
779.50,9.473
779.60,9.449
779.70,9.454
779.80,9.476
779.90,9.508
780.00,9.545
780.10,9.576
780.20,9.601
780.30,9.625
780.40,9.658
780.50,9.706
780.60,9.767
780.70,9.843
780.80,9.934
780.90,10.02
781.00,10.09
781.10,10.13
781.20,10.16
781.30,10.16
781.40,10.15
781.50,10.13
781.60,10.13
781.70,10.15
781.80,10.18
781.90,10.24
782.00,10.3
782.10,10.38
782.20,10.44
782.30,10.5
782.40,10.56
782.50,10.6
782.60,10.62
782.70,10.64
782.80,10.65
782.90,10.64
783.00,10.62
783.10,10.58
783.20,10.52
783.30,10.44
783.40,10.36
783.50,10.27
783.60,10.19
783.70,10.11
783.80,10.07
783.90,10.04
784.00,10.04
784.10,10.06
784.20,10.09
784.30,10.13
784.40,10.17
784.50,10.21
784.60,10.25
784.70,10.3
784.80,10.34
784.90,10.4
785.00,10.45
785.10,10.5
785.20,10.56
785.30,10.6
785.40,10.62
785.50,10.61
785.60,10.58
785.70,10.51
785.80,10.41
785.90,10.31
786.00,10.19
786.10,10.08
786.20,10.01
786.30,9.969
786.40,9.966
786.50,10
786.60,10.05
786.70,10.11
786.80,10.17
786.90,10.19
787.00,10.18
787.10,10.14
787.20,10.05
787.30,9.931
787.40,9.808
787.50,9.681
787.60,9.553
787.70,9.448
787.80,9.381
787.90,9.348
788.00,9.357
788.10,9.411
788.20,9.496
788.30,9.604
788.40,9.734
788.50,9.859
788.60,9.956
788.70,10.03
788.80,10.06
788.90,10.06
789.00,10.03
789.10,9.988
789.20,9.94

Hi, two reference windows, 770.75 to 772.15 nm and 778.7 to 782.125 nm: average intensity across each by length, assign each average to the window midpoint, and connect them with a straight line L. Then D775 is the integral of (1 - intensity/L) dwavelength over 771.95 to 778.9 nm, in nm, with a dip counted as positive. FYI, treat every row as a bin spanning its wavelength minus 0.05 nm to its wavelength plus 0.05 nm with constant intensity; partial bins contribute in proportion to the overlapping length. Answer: -0.16 nm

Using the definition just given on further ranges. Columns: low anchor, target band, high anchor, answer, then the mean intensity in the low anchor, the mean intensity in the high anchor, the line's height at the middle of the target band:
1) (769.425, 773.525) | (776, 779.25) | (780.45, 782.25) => 0.087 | 10.1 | 10.1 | 10.1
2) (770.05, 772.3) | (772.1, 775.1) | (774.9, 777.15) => -0.097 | 9.77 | 9.83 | 9.8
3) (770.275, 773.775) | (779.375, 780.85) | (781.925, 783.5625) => 0.109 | 9.98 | 10.5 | 10.4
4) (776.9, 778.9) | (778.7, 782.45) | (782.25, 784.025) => 0.089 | 9.89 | 10.4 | 10.2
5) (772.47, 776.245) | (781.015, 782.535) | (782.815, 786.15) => -0.001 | 10.1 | 10.3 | 10.3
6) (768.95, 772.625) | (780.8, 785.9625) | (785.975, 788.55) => -0.230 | 10.1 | 9.83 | 9.89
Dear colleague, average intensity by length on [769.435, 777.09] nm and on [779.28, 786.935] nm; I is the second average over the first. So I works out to 1.0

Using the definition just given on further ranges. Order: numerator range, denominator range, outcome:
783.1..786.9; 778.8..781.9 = 1.04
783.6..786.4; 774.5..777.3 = 1.05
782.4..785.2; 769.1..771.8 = 1.03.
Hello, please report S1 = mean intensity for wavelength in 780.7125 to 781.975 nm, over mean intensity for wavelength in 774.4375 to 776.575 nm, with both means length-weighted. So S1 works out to 1.03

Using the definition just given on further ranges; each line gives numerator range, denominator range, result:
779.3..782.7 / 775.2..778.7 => 1.01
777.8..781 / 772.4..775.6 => 0.97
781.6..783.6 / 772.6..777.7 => 1.05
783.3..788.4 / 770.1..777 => 1.02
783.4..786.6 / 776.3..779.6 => 1.05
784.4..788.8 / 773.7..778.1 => 1.02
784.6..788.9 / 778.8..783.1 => 1.00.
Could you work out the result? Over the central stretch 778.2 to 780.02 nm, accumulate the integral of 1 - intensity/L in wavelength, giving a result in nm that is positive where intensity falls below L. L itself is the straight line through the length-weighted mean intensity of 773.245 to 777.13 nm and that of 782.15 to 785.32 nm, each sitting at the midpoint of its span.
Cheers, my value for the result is 0.061 nm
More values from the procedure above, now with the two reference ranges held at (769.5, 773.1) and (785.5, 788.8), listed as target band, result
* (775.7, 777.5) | 0.05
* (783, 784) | -0.03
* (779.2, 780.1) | 0.04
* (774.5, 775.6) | 0.01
